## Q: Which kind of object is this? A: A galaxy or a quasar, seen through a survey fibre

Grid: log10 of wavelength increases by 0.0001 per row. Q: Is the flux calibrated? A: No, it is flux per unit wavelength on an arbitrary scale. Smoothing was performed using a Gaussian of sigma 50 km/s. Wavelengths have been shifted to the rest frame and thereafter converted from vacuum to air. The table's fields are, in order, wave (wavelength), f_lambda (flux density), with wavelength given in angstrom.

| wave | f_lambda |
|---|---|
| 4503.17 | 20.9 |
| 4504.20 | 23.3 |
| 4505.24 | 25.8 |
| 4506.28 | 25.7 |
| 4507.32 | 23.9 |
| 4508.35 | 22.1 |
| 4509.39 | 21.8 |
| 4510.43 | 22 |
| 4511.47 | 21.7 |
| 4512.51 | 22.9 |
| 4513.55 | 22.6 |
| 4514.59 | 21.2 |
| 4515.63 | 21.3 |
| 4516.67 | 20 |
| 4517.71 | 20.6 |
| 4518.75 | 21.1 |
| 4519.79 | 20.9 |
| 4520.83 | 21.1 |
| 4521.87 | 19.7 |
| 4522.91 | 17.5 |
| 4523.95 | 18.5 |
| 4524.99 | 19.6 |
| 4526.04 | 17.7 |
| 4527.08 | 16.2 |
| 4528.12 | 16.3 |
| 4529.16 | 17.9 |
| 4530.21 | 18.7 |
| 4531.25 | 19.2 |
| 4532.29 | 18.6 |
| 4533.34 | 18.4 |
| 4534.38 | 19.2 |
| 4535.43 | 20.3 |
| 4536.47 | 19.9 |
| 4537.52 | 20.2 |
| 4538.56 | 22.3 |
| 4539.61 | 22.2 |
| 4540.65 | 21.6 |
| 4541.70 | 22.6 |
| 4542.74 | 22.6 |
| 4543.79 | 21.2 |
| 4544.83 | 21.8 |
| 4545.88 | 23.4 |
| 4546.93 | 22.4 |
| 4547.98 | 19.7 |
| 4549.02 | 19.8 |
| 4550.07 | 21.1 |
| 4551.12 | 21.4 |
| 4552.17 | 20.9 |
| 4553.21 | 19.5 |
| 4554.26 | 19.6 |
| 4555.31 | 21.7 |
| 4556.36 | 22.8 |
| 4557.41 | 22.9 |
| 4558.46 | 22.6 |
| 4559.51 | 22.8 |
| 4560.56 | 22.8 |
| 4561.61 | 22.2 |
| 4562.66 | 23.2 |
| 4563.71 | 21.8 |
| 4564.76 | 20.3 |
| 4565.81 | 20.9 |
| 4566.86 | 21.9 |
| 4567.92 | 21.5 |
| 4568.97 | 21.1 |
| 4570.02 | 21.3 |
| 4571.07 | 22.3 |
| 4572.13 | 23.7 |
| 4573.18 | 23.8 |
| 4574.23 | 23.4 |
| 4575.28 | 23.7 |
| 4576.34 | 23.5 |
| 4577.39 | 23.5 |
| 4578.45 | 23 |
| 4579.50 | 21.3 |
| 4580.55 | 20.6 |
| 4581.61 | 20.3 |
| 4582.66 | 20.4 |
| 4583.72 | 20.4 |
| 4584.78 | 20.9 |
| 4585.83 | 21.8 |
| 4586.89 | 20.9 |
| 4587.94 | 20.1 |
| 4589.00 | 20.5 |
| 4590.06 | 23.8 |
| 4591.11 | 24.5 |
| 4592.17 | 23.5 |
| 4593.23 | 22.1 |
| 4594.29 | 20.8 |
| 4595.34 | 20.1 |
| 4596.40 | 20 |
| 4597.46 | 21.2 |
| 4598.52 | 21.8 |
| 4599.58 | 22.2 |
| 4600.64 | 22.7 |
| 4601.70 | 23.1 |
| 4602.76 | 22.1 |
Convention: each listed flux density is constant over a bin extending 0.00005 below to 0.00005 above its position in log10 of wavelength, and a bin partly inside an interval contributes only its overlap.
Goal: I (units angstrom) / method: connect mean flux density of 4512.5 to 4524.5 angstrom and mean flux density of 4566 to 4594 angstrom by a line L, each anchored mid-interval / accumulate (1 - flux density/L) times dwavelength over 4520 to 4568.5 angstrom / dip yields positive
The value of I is 1.3 angstrom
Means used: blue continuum 20.5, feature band 20.6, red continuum 22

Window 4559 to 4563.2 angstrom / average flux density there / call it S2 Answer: 22.8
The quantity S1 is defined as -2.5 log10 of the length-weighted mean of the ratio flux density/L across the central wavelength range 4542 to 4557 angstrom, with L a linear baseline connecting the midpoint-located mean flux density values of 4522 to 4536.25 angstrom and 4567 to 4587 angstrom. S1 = -0.074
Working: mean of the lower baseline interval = 18.4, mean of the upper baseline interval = 22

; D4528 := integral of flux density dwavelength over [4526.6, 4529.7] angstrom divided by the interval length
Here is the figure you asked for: 16.8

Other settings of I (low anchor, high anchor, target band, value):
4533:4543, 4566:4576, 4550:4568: 0.2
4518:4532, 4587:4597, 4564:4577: -0.9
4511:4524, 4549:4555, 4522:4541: 1.4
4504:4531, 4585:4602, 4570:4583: -0.5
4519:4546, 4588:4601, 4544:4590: -1.7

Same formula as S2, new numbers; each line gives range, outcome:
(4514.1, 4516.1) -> 21.2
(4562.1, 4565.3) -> 21.8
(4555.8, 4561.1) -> 22.8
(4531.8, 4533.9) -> 18.5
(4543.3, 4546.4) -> 22.2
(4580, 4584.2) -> 20.4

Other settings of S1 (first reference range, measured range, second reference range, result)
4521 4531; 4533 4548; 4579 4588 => -0.13 mag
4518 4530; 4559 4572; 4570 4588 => -0.03 mag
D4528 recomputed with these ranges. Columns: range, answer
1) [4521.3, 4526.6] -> 18.6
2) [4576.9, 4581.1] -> 22.1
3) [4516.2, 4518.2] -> 20.3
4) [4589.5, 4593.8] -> 23.4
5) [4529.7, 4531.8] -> 19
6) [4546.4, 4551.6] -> 20.9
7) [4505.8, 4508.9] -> 23.9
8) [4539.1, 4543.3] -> 22.3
